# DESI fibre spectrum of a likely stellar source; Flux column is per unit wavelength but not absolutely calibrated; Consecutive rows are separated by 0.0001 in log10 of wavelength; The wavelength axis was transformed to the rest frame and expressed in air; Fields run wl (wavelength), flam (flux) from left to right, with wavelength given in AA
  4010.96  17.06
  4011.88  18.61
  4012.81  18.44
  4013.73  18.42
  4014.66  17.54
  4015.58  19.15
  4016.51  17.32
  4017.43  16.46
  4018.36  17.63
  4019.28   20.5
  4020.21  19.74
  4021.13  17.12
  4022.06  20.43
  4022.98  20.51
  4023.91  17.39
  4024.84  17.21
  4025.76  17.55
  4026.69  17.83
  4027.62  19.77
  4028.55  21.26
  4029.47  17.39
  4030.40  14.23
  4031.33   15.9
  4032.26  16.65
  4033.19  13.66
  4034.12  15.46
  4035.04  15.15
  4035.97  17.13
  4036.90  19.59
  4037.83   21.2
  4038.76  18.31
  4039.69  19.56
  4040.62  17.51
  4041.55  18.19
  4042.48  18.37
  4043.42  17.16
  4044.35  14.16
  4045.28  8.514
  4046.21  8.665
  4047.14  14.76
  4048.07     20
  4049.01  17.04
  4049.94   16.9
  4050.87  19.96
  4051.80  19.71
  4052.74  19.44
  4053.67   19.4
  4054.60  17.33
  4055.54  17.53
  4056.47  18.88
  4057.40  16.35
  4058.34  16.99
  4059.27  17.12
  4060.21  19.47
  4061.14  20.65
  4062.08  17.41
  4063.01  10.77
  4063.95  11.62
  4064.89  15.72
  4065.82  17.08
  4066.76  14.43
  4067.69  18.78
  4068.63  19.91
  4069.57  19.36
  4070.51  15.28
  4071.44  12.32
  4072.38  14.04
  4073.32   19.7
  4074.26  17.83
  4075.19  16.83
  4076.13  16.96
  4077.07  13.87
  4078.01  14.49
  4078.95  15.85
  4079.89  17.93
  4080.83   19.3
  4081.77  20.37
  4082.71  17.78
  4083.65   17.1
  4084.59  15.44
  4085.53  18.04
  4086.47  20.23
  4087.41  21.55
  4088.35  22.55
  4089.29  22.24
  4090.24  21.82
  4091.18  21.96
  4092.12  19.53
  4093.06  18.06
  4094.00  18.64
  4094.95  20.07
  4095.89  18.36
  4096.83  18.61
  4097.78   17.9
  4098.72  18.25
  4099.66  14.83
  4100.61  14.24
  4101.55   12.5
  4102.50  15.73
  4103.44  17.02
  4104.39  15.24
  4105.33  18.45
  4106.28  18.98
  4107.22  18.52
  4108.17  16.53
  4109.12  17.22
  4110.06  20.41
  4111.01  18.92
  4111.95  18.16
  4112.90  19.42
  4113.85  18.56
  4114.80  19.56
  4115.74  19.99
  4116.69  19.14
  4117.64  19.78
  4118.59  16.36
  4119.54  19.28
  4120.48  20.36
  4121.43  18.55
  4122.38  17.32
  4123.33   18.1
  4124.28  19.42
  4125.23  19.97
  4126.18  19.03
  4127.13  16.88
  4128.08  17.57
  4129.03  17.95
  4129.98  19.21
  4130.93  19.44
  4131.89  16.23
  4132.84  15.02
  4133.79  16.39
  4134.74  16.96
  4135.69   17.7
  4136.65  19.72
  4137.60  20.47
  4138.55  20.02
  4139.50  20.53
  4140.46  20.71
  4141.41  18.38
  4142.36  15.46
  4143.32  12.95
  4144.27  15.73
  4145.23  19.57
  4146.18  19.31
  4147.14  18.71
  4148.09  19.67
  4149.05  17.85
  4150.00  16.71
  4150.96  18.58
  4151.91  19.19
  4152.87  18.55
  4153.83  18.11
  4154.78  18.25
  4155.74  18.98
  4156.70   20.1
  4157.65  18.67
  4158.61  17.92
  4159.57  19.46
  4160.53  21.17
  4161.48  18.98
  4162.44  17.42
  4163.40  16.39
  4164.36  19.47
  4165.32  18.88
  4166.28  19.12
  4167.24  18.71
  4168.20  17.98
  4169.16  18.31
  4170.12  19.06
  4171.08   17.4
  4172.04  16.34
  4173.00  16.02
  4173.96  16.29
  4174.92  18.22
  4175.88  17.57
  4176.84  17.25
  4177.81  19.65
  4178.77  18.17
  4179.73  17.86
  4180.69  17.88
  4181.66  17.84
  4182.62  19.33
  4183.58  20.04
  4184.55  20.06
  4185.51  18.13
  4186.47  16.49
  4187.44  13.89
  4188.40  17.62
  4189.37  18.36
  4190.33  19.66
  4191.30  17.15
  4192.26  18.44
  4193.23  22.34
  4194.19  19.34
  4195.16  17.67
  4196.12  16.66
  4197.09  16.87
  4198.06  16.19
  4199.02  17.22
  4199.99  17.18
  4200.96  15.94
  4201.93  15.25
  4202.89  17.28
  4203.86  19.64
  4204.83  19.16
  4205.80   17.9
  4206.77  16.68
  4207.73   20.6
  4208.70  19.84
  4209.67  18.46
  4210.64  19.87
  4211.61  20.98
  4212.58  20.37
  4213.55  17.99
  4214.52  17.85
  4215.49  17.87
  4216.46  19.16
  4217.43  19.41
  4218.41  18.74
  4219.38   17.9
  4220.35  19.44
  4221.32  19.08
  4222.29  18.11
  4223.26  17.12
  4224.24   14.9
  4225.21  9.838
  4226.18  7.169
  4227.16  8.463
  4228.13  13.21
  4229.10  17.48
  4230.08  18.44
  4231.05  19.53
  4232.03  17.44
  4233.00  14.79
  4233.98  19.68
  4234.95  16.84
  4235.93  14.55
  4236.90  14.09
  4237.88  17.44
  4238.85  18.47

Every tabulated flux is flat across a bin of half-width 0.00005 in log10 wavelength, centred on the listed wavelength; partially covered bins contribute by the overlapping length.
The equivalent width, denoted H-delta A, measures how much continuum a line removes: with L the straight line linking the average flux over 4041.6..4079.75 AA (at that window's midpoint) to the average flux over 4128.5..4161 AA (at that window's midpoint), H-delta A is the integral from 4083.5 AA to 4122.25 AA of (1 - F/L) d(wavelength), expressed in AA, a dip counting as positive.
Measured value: -2.3 AA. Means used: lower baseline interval 16.5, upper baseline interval 18.3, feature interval 18.5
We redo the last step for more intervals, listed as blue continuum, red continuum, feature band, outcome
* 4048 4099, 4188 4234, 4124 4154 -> -0.83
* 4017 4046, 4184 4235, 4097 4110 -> 0.51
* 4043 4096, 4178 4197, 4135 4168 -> -1.02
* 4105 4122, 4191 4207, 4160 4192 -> -0.14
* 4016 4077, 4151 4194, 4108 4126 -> -1.02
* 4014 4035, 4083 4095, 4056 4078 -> 2.90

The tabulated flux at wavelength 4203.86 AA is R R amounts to 19.64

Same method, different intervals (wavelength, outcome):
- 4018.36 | 17.63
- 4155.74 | 18.98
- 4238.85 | 18.47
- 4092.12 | 19.53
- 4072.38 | 14.04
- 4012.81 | 18.44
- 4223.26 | 17.12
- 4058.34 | 16.99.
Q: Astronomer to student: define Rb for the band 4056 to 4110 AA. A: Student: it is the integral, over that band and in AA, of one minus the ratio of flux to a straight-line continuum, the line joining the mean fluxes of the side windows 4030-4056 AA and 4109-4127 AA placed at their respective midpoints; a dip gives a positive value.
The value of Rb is 1.33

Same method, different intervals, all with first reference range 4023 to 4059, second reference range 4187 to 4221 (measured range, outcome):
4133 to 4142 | -0.49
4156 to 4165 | -0.43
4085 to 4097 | -1.79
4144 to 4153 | -0.27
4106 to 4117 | -0.69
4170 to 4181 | 0.30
